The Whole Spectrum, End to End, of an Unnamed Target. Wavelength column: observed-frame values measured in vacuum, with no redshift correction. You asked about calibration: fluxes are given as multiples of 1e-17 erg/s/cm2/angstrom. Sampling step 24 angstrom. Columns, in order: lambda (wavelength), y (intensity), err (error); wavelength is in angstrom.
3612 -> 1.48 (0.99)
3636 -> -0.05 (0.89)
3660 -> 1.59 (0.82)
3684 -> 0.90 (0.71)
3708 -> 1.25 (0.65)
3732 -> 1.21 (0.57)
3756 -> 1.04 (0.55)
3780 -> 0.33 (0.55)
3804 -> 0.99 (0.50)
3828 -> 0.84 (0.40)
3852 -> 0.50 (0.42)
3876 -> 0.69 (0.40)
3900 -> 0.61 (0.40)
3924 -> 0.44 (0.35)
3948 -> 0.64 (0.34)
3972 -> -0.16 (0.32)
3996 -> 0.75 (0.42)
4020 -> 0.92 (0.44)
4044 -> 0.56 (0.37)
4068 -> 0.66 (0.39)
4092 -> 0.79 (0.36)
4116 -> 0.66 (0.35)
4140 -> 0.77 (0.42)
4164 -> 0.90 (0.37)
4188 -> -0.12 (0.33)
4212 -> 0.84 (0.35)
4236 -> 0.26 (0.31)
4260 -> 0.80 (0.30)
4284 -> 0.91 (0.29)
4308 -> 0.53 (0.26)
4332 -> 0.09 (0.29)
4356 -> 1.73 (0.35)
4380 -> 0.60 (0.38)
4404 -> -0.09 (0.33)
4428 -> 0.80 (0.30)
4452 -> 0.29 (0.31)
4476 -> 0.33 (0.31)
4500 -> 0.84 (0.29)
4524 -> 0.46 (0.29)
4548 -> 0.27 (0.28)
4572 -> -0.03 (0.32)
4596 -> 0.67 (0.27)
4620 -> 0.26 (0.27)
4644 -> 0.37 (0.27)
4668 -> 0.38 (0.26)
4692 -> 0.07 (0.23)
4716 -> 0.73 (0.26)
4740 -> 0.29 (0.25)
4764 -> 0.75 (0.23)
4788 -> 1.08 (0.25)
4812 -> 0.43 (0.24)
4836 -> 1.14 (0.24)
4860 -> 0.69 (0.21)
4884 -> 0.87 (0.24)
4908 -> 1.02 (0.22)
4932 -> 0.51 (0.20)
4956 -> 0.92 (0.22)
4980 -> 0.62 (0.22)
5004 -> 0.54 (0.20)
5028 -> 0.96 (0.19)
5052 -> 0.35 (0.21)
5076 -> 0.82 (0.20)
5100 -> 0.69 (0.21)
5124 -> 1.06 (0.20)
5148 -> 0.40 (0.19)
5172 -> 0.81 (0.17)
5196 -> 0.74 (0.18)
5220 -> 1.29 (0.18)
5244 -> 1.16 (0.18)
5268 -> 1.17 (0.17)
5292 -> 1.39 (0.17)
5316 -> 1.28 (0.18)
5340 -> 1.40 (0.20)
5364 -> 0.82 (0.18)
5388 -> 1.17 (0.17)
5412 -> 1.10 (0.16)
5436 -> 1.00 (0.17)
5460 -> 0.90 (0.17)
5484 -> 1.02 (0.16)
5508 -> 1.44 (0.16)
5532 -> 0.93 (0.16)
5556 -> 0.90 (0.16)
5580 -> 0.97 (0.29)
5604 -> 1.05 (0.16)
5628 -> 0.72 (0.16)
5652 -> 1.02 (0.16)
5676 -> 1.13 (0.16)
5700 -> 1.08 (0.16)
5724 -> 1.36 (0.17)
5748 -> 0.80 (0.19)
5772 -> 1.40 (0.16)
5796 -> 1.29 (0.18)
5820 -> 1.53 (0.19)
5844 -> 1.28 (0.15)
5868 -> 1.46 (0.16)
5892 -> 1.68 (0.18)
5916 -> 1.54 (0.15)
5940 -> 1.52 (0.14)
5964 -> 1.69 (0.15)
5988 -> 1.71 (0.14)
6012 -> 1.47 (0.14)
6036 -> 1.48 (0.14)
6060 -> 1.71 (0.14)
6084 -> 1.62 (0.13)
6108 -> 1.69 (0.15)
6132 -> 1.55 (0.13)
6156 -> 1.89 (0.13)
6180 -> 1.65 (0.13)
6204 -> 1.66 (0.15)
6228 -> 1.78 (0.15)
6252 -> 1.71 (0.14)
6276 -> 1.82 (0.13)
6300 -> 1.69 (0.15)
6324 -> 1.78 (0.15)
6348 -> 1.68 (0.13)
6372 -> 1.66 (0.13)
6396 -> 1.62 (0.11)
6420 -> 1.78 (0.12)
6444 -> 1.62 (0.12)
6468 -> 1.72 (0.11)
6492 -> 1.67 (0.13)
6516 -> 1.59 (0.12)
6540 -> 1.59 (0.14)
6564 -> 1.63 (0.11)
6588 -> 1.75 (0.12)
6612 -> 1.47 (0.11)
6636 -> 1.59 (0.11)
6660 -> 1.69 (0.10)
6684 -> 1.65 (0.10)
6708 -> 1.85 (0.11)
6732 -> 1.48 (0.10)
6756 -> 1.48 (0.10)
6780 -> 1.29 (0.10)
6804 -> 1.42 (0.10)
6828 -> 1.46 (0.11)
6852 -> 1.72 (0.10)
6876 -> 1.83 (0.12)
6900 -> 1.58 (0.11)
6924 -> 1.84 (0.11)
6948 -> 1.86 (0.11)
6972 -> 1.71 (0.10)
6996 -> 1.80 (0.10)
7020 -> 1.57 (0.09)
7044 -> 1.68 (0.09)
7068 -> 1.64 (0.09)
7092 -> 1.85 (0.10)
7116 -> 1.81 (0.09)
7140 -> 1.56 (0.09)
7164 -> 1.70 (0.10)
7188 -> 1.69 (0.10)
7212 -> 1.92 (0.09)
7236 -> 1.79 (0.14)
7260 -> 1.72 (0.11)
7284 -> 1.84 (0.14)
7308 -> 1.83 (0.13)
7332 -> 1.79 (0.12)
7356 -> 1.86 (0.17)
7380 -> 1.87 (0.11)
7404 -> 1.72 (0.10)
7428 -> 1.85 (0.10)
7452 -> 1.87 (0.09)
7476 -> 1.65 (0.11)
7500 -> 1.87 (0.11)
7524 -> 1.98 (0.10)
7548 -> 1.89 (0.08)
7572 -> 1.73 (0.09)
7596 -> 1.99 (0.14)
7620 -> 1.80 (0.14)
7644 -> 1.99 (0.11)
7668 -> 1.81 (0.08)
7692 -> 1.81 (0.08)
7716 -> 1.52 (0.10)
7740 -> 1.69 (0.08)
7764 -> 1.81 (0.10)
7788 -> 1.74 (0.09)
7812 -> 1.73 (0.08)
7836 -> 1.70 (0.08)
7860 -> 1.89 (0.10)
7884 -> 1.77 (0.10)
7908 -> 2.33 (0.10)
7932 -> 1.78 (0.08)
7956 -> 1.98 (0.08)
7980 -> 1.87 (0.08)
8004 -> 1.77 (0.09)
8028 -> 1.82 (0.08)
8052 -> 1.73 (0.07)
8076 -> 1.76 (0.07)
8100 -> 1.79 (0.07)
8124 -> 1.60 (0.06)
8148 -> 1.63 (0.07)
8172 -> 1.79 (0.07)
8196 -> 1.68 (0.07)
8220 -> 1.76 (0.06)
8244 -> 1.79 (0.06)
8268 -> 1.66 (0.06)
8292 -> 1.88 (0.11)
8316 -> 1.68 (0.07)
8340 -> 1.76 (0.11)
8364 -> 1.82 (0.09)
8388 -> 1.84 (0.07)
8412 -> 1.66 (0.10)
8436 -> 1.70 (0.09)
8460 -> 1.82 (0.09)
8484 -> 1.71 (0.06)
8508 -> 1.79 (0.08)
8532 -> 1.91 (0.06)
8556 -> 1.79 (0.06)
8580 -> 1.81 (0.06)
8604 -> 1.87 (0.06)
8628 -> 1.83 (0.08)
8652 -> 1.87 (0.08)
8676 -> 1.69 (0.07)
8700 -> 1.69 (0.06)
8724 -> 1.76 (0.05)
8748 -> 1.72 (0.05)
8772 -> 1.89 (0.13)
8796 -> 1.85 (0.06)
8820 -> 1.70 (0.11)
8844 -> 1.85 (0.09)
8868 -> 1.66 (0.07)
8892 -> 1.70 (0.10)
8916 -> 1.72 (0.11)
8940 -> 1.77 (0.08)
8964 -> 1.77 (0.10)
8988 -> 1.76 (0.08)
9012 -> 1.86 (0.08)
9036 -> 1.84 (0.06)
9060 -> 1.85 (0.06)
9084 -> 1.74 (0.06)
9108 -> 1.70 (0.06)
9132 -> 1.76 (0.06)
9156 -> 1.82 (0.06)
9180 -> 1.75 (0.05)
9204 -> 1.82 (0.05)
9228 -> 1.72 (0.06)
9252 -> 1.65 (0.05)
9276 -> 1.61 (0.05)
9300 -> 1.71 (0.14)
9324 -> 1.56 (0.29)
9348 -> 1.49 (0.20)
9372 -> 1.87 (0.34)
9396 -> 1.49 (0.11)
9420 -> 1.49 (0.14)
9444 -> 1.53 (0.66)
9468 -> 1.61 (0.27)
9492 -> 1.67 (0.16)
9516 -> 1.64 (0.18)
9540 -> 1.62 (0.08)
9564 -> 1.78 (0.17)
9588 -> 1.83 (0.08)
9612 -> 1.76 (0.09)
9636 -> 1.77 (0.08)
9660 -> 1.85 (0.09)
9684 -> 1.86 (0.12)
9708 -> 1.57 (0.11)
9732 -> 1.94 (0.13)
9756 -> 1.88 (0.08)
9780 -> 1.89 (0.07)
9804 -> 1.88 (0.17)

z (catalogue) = 0.31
